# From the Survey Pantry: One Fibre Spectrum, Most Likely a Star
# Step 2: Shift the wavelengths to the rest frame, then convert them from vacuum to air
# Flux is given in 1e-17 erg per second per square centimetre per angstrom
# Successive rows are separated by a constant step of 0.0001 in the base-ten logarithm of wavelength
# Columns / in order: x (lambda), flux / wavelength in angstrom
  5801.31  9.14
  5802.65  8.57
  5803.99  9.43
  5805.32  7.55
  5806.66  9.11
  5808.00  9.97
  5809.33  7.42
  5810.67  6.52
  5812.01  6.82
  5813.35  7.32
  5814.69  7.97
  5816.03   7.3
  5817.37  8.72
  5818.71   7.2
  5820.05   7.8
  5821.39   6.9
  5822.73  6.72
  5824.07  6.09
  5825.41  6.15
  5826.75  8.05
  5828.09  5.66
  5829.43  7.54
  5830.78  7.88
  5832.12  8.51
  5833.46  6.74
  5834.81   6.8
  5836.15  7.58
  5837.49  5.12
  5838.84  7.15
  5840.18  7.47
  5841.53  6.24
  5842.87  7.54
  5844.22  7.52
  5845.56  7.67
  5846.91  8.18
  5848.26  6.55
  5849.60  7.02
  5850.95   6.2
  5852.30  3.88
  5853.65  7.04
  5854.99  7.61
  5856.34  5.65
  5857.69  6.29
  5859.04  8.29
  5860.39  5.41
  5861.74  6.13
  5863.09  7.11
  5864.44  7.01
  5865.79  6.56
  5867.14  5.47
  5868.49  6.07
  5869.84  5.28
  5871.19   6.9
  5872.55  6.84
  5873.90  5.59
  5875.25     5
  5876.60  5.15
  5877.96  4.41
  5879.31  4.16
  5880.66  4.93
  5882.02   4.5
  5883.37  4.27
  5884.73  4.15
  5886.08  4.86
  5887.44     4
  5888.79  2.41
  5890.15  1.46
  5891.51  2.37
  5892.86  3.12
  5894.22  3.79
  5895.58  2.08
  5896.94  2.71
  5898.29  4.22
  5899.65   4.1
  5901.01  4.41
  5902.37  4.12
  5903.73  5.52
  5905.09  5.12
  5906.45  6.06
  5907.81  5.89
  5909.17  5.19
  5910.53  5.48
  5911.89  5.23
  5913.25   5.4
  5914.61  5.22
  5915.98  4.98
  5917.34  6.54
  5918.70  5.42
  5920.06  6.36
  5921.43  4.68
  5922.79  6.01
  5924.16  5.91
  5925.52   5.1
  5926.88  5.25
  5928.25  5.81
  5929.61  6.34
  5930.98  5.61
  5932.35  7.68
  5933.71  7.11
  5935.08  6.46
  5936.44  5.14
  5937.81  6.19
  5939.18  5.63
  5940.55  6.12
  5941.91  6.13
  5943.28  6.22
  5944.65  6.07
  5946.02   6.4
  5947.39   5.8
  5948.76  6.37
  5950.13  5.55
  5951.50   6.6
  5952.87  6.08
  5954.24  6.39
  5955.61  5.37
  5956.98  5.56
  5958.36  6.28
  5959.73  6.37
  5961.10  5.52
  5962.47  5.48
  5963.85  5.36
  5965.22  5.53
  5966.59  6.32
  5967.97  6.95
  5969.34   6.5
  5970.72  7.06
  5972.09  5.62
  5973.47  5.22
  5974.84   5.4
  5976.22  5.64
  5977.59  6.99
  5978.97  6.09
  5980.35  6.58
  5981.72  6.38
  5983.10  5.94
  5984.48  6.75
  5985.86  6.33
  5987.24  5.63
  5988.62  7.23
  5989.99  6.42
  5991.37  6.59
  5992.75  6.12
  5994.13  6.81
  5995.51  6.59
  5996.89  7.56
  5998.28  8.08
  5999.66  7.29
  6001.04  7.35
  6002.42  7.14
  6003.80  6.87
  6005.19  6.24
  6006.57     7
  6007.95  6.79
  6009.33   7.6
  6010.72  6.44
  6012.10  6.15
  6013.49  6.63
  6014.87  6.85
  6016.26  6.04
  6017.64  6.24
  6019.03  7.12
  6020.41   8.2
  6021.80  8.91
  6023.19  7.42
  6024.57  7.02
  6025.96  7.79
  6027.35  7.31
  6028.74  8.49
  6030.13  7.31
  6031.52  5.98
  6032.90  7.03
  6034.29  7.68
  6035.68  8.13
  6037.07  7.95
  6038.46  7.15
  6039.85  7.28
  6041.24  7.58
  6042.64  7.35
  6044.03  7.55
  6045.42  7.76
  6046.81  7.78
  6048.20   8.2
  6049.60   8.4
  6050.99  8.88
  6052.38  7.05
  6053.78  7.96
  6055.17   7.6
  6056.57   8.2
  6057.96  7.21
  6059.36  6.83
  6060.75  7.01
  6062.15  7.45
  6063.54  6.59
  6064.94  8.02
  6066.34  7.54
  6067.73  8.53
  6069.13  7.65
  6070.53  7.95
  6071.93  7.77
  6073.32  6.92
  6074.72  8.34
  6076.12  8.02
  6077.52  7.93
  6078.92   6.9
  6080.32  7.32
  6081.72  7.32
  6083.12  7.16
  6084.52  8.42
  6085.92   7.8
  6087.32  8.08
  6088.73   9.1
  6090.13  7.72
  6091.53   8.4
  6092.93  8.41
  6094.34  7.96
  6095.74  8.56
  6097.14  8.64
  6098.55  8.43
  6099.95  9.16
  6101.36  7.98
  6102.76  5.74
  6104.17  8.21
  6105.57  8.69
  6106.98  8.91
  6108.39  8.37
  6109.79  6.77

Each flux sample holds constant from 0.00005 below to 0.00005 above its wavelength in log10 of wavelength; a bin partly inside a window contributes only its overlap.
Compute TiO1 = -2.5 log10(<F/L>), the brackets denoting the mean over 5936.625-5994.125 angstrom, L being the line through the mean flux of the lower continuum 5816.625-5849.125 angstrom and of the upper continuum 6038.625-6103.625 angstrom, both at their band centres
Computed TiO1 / 0.22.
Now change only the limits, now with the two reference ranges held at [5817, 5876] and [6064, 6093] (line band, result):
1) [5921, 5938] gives 0.20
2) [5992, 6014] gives 0.09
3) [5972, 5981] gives 0.23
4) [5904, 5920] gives 0.26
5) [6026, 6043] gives 0.03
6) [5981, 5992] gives 0.16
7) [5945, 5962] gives 0.20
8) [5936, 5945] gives 0.21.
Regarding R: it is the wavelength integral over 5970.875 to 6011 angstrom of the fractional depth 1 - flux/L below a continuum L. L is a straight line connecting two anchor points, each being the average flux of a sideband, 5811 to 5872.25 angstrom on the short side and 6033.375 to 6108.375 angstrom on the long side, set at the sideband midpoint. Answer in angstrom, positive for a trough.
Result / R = 4.9 angstrom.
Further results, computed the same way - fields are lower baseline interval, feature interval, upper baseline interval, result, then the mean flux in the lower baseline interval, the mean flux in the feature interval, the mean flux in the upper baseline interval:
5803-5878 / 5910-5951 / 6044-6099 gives 7.9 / 6.92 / 5.88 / 7.84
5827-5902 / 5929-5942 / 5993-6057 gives 0.3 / 5.65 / 6.25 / 7.35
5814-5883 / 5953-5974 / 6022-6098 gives 3.6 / 6.57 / 5.98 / 7.72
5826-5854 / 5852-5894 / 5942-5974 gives 9.4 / 6.96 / 5.22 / 6.03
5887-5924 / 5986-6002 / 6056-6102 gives -1.6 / 4.54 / 6.87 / 7.86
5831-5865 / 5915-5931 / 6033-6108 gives 3.4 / 6.84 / 5.66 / 7.83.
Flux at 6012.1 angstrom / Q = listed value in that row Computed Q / 6.15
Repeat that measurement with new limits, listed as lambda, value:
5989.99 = 6.42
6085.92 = 7.8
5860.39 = 5.41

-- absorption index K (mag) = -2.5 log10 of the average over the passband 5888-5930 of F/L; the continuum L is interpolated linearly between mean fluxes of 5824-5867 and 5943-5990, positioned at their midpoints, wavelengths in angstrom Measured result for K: 0.34 mag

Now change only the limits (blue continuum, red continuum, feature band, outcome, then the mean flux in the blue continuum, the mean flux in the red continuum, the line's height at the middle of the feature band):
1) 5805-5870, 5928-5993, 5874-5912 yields 0.48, 7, 6.15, 6.62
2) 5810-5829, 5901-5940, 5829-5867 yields -0.03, 7.09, 5.67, 6.69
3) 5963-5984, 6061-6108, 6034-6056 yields -0.07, 6.11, 7.92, 7.28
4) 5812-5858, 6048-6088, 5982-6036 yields 0.08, 7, 7.68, 7.51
